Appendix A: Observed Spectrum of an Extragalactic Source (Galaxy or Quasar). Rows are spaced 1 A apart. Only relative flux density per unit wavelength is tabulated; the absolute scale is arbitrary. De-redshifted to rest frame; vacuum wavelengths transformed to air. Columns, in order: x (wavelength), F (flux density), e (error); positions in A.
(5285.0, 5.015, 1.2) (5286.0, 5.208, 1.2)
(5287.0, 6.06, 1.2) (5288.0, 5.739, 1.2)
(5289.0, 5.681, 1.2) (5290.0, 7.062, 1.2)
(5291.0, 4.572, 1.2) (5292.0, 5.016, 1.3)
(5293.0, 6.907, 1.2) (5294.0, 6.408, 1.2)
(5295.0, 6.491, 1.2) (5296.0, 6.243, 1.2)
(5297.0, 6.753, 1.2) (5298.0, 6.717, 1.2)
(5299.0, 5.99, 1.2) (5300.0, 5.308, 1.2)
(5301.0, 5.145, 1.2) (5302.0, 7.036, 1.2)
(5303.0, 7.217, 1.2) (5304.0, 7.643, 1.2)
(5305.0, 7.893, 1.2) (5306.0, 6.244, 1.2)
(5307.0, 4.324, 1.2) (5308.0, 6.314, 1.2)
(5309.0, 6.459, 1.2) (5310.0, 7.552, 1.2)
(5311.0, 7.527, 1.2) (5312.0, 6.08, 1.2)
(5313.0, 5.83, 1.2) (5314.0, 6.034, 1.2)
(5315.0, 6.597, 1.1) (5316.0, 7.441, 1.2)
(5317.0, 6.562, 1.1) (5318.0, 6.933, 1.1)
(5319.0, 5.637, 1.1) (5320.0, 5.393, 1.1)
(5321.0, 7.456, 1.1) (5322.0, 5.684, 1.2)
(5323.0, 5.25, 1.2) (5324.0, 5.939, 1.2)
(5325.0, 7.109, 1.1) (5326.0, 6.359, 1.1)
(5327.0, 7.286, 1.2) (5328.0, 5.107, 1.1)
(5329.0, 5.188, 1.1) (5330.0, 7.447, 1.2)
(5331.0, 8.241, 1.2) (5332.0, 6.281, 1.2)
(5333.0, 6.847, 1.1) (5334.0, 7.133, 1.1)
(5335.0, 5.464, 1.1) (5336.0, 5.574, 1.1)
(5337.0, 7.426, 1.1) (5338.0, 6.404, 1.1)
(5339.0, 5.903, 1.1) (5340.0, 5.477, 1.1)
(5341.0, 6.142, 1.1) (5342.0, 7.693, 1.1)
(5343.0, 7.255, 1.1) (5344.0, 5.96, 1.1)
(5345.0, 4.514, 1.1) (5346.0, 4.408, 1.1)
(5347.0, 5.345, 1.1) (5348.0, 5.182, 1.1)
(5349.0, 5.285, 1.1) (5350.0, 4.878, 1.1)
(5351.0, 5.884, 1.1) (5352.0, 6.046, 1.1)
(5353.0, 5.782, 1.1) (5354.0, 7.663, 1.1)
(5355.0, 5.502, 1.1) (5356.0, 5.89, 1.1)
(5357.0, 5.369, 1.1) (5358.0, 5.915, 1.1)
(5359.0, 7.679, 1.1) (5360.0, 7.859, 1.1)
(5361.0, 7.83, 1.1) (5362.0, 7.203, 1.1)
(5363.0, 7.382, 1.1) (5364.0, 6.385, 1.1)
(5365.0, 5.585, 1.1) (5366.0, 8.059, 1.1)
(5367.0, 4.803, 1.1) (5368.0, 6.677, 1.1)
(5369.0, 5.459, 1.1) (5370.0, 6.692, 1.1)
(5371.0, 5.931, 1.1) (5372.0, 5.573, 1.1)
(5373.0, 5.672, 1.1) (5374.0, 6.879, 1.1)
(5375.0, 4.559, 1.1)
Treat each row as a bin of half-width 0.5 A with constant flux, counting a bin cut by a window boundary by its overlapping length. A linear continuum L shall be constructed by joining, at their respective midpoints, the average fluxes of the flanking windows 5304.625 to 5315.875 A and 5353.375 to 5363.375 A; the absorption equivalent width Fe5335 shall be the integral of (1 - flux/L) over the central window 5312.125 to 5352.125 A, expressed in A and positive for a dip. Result 2.7 A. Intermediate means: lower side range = 6.46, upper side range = 6.81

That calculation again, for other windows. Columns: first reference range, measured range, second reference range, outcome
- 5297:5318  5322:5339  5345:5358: -1.1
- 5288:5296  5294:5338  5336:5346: -2.5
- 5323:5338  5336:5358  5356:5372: 2.1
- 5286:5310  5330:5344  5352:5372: -0.5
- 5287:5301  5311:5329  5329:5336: 0.5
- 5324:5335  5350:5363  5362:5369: 0.0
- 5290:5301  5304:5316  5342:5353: -1.2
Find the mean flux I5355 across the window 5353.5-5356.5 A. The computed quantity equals 6.35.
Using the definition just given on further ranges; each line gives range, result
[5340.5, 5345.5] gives 6.31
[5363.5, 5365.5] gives 5.98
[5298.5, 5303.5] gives 6.14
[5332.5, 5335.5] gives 6.48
